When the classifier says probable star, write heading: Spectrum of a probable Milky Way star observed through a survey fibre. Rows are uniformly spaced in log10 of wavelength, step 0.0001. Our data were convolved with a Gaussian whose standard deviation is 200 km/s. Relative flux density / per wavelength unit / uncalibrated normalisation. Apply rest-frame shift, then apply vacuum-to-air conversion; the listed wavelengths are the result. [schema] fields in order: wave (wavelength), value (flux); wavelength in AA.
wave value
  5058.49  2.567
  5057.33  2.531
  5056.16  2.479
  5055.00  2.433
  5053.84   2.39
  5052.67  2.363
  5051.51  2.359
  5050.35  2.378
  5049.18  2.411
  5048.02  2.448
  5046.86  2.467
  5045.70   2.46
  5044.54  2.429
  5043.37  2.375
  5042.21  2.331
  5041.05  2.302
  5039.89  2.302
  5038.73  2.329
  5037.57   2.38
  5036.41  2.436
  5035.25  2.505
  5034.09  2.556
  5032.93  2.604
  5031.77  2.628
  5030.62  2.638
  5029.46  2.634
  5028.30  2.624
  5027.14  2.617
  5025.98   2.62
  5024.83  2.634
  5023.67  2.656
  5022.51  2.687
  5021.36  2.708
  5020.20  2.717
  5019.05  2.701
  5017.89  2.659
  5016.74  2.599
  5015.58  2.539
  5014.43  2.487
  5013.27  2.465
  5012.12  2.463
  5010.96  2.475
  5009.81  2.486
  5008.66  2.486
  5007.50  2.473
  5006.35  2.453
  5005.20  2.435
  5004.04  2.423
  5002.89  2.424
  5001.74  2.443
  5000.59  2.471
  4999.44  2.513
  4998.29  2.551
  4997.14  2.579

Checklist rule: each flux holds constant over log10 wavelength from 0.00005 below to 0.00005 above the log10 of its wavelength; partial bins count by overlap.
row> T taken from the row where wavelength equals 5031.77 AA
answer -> 2.628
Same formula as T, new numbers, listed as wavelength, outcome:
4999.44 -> 2.513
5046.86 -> 2.467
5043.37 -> 2.375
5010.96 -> 2.475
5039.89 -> 2.302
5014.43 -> 2.487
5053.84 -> 2.39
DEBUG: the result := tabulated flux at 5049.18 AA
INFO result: 2.411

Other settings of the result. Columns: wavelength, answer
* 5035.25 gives 2.505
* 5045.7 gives 2.46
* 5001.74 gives 2.443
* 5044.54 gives 2.429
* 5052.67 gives 2.363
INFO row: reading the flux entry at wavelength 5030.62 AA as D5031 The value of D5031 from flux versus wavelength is 2.638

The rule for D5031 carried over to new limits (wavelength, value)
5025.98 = 2.62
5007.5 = 2.473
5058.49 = 2.567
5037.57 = 2.38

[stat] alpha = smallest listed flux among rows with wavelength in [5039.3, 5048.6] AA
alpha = 2.302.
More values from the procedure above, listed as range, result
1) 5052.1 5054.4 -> 2.363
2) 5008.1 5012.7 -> 2.463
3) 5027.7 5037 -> 2.436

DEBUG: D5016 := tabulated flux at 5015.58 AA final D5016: 2.539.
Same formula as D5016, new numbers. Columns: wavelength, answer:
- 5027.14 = 2.617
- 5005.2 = 2.435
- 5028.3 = 2.624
